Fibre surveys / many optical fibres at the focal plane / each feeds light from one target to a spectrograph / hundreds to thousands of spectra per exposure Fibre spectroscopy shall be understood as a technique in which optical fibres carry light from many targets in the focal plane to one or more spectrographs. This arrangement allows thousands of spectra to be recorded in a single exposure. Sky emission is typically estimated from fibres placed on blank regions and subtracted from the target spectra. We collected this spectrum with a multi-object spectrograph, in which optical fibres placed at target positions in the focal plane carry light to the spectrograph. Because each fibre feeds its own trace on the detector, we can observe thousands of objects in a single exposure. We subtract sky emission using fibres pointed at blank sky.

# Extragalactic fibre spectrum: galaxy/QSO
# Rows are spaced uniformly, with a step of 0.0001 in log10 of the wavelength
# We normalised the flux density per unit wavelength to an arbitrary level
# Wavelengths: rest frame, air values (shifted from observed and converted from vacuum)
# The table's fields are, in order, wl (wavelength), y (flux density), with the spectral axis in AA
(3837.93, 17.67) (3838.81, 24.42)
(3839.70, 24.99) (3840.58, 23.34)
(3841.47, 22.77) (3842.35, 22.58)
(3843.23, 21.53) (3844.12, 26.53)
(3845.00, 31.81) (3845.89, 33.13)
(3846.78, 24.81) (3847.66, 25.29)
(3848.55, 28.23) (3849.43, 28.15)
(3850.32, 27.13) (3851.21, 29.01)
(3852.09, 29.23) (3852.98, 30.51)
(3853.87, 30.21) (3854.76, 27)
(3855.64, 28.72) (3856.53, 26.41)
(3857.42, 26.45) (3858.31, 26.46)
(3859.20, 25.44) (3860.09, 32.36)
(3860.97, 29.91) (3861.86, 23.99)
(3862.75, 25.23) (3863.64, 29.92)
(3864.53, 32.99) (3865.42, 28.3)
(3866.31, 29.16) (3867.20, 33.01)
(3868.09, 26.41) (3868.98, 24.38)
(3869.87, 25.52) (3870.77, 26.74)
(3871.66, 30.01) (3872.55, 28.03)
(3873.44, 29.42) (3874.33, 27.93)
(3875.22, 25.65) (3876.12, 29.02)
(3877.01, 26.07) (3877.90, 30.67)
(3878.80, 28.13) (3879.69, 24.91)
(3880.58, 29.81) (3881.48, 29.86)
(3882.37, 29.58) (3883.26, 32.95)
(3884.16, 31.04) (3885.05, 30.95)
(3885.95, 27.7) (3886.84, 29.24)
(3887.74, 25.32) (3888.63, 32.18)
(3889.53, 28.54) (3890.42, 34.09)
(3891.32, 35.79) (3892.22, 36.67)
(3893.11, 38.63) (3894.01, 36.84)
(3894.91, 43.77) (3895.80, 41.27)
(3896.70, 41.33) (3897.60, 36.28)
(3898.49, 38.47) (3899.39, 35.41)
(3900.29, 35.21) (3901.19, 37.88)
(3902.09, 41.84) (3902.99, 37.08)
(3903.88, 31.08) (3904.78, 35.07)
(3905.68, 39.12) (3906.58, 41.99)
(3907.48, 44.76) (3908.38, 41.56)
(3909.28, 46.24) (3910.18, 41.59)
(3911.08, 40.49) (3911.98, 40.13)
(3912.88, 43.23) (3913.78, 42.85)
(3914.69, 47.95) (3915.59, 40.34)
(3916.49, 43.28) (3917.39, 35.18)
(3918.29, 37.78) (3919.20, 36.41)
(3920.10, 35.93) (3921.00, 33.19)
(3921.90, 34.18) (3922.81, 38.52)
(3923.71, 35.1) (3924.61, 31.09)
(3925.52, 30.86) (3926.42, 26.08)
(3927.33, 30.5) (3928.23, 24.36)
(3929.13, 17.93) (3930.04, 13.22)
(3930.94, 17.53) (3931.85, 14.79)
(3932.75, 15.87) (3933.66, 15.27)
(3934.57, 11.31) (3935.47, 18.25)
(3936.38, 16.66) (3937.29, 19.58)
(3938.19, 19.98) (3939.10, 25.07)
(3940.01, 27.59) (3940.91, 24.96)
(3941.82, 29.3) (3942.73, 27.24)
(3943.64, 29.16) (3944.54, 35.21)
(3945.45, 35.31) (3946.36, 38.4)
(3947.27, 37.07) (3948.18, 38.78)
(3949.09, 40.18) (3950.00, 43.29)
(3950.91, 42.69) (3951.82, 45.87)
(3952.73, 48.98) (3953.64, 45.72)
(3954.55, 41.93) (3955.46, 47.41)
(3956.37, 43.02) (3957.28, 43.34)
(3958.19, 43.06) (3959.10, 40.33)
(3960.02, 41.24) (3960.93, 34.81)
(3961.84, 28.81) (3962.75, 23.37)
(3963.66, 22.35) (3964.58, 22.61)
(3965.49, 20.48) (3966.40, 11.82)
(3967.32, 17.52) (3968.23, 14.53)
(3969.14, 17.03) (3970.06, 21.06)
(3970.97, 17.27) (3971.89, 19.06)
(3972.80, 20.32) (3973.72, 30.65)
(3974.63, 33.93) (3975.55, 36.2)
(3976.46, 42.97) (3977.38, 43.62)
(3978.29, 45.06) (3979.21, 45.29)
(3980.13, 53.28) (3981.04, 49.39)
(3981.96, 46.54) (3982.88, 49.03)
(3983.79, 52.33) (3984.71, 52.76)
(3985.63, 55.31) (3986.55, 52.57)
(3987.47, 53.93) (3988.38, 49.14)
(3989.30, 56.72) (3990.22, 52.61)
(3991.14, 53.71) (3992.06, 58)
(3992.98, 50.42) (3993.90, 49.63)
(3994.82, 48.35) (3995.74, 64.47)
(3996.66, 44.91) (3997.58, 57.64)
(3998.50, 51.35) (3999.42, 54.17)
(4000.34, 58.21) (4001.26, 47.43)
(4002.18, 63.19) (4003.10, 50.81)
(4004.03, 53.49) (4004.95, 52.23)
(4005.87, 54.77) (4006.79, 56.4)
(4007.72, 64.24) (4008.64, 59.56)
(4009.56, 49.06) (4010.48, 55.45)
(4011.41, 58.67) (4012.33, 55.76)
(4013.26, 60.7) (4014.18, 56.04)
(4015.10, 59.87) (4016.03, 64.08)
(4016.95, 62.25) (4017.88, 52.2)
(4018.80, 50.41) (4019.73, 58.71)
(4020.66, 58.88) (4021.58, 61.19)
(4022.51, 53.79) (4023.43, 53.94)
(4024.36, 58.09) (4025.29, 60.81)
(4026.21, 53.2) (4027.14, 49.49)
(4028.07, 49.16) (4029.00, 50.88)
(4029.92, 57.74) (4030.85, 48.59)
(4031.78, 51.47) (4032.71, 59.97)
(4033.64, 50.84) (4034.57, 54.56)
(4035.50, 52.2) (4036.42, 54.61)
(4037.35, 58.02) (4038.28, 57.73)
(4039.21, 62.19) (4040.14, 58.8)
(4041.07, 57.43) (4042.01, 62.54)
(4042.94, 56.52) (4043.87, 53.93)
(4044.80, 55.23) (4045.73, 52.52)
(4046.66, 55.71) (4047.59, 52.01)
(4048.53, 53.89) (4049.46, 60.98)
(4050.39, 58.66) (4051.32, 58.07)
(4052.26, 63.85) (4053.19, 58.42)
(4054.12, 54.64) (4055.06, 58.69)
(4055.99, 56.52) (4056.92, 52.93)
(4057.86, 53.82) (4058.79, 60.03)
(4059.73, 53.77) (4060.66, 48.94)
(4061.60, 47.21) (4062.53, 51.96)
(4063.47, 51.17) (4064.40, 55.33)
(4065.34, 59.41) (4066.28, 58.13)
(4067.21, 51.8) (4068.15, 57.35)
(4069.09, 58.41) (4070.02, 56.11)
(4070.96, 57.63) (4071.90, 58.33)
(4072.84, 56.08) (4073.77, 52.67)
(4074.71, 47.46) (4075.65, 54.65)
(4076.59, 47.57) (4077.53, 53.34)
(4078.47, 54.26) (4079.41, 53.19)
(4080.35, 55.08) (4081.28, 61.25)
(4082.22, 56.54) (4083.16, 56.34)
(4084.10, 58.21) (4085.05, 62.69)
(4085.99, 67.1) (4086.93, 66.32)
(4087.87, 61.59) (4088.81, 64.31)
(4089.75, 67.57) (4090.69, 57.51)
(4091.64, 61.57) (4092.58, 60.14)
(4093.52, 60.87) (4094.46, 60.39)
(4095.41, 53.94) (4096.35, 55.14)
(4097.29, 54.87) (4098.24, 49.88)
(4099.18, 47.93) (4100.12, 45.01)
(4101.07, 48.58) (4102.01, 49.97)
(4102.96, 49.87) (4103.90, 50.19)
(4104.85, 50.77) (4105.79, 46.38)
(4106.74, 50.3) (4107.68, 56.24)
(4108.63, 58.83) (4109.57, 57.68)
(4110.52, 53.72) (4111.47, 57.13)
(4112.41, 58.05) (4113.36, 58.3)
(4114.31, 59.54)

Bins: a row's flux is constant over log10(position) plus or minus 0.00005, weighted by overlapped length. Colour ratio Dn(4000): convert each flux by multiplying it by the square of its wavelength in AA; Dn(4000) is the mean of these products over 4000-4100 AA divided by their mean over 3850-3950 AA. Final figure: 1.94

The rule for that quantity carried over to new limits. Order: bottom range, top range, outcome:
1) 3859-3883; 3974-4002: 1.89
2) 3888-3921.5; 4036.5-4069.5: 1.57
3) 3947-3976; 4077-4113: 1.86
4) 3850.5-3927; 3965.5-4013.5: 1.46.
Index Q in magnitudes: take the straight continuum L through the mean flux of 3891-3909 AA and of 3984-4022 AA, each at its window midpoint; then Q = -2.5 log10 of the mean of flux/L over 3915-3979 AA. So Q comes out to 0.446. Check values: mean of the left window 38.6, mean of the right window 55.3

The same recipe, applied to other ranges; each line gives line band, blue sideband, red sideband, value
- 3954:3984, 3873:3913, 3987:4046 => 0.37 mag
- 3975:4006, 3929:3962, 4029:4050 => -0.19 mag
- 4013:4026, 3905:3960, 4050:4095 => -0.20 mag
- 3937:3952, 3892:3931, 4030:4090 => 0.24 mag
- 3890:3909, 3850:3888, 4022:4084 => -0.17 mag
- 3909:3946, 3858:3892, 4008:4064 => 0.24 mag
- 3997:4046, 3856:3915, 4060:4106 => -0.16 mag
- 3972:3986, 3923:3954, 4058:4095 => -0.16 mag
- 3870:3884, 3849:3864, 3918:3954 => 0.00 mag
